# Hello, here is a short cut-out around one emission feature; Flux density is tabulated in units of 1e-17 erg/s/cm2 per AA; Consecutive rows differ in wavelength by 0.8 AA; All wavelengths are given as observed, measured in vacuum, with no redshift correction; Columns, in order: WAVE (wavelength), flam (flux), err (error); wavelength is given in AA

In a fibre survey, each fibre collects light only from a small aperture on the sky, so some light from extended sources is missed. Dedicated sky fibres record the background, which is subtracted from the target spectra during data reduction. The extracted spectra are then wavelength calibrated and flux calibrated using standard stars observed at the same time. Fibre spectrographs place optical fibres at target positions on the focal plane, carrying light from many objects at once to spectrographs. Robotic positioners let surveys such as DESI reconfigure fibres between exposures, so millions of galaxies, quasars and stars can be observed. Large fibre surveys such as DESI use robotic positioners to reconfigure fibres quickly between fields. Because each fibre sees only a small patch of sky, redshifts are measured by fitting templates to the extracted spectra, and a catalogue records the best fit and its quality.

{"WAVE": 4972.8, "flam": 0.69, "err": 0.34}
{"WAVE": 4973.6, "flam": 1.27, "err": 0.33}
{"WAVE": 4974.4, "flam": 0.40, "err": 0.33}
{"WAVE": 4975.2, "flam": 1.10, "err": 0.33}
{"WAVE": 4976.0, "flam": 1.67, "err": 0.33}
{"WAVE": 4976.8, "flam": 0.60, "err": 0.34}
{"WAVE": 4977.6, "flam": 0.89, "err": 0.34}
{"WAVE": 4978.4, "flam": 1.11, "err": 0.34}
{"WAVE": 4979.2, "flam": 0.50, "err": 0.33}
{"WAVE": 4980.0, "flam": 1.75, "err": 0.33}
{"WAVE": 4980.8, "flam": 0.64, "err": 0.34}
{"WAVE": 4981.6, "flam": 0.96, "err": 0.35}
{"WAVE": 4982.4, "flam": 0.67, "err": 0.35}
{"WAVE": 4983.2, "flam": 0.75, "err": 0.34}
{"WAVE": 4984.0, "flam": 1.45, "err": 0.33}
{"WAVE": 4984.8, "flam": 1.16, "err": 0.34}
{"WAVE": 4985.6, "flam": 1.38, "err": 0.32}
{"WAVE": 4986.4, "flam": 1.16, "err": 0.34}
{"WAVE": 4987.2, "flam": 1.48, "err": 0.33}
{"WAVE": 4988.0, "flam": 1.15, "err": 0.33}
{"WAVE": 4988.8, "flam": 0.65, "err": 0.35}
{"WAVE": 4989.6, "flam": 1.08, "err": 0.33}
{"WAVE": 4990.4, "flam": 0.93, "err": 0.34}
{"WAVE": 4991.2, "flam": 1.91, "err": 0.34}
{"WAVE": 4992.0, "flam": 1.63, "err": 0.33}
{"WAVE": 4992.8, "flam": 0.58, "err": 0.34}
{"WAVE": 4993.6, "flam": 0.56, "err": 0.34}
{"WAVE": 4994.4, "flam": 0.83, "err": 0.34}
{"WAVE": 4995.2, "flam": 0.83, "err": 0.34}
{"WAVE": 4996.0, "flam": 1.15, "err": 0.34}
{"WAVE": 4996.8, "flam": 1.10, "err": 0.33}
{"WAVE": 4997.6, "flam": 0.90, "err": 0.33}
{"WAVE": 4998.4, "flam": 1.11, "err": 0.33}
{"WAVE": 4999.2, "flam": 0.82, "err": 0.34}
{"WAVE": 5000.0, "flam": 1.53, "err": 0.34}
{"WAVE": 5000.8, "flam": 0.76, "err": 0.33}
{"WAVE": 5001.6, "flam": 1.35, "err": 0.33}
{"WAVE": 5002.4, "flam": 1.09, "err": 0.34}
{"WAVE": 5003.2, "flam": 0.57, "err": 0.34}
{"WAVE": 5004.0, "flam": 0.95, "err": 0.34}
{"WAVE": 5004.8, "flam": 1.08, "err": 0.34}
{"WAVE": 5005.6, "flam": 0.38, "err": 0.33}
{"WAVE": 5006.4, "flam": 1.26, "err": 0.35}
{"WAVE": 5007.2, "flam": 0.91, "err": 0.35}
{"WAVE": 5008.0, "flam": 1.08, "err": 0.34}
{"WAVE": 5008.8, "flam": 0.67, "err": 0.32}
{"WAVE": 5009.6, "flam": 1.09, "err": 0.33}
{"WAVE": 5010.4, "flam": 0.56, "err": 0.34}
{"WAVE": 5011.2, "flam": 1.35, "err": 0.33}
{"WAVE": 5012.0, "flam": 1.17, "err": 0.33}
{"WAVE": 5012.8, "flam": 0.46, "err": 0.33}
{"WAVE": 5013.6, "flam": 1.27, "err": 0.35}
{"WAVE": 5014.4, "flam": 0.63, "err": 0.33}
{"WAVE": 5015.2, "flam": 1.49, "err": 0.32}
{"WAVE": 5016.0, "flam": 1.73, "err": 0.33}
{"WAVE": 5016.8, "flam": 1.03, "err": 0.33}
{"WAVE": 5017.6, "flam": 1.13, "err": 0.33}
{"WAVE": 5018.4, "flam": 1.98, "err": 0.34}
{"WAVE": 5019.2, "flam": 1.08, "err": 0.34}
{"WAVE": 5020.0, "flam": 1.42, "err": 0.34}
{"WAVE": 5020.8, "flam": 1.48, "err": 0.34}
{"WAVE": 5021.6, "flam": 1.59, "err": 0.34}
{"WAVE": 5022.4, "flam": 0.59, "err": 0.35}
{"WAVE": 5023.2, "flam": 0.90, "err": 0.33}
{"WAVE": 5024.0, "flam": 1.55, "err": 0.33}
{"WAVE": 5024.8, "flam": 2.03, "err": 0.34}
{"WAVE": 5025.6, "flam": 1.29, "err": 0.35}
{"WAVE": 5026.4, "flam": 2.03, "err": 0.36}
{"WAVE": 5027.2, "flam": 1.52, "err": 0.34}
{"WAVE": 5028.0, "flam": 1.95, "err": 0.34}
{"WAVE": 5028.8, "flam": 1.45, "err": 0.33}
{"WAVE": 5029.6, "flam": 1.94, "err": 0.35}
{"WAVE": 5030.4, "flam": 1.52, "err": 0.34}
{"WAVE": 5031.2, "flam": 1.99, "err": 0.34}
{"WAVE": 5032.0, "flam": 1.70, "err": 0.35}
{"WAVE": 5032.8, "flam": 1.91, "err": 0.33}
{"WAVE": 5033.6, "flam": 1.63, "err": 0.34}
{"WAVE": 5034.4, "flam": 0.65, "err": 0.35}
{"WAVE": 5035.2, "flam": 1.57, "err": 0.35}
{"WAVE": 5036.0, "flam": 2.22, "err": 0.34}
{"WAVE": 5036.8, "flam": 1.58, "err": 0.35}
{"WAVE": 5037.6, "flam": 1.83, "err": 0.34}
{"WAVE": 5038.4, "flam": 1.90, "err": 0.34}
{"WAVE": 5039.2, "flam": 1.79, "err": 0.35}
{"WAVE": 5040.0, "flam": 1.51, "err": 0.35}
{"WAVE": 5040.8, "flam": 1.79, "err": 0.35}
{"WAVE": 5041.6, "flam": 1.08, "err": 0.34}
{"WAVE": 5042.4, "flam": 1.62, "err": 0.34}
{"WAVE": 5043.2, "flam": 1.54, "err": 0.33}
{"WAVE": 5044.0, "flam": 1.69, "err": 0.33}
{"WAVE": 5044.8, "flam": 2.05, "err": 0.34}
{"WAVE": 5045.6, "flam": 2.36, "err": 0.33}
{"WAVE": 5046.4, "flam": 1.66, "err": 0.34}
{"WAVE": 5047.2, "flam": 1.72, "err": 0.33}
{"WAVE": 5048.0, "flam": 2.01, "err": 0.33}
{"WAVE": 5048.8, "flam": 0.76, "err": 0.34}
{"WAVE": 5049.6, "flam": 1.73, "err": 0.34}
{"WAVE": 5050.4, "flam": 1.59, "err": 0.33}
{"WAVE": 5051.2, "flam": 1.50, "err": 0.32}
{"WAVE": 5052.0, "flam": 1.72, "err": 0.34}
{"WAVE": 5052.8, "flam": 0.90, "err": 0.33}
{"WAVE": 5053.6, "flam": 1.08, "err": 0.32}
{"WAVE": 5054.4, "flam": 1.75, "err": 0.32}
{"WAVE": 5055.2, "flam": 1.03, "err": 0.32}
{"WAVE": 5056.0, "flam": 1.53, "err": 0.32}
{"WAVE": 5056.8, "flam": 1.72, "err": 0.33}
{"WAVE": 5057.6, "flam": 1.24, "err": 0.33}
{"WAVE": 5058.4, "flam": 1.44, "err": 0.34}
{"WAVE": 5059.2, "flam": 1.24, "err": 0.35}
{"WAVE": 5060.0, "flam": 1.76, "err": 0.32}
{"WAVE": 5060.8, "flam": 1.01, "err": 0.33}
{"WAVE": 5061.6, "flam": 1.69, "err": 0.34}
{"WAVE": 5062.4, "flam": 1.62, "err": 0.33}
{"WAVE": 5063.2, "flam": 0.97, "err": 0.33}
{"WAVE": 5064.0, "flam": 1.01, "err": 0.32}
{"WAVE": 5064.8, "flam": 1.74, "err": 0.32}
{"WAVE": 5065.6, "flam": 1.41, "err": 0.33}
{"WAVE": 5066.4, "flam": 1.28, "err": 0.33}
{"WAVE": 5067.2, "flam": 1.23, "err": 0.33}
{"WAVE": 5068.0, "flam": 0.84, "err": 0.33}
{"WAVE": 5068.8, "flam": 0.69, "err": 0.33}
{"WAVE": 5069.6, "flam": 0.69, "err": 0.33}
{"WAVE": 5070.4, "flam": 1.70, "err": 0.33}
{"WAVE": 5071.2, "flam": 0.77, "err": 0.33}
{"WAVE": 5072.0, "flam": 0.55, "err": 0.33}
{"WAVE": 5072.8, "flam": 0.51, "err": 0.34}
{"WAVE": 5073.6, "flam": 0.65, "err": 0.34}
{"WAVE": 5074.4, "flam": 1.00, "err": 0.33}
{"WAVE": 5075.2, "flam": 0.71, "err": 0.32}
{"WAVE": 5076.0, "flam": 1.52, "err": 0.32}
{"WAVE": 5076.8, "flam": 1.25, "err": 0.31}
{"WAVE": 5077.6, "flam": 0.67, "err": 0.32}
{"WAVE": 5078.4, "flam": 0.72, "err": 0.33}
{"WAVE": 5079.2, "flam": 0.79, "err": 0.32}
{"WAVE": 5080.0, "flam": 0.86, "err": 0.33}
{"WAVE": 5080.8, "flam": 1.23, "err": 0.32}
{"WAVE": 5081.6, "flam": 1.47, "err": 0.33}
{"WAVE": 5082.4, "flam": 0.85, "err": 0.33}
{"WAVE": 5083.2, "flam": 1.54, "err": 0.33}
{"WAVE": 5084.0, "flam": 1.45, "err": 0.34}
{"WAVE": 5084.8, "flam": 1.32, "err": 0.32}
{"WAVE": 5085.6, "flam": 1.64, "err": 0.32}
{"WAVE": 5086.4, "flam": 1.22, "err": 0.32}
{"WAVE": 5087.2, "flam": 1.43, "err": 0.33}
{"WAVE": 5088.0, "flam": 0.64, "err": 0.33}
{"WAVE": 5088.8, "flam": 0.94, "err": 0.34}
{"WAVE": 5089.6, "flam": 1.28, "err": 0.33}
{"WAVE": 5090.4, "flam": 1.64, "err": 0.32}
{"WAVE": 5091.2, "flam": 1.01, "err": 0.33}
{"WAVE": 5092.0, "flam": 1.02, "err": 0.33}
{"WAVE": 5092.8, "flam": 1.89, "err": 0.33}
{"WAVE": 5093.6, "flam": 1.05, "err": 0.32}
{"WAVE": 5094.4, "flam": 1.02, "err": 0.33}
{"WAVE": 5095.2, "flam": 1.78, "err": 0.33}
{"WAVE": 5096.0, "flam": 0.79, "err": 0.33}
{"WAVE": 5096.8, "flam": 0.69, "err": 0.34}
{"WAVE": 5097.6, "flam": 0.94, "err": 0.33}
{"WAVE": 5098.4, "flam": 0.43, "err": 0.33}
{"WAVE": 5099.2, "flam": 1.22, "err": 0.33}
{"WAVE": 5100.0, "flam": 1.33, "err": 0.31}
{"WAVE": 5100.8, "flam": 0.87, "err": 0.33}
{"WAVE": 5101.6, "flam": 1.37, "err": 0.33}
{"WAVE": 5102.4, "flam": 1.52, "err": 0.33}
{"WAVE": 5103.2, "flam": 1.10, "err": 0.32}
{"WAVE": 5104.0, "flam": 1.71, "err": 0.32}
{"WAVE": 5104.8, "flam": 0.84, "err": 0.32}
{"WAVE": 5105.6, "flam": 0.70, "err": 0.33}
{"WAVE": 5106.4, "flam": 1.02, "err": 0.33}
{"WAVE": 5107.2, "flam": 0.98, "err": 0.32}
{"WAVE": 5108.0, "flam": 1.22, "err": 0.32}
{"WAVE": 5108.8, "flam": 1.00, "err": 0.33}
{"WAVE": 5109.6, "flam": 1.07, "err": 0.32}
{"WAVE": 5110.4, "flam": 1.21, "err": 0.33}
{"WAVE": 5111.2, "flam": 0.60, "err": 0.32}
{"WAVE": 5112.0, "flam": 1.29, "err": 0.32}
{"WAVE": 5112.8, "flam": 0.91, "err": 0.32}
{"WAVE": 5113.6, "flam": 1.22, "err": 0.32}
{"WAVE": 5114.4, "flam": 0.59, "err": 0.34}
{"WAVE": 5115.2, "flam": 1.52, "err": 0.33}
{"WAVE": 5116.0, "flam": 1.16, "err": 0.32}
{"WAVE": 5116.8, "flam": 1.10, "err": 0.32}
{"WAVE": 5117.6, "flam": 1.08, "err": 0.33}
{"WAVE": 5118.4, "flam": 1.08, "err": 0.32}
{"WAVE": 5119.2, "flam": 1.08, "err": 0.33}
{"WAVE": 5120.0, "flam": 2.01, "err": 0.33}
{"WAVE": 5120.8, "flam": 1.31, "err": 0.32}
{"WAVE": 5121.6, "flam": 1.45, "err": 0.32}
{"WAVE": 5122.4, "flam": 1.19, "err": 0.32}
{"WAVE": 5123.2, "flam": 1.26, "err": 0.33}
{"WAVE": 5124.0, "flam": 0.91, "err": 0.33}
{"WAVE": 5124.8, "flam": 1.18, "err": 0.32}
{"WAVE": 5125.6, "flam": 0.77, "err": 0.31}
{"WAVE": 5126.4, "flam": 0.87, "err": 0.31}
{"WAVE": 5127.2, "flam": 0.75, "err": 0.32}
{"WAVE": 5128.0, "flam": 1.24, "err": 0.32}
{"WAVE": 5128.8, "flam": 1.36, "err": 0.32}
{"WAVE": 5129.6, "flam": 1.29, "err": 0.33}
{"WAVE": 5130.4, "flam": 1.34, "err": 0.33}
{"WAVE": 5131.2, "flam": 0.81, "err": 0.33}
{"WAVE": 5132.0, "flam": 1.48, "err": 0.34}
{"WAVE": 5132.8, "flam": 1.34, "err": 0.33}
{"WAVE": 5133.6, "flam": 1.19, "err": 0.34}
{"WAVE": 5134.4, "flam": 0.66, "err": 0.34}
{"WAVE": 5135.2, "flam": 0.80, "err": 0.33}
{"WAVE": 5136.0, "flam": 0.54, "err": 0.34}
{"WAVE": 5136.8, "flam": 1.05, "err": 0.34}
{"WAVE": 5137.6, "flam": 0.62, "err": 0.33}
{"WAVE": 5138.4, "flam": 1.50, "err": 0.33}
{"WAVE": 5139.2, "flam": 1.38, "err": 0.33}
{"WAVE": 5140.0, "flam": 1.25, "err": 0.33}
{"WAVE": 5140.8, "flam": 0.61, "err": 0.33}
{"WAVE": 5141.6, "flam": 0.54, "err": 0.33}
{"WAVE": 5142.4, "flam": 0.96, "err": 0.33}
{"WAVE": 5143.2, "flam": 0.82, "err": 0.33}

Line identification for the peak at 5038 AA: Mg II 2798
